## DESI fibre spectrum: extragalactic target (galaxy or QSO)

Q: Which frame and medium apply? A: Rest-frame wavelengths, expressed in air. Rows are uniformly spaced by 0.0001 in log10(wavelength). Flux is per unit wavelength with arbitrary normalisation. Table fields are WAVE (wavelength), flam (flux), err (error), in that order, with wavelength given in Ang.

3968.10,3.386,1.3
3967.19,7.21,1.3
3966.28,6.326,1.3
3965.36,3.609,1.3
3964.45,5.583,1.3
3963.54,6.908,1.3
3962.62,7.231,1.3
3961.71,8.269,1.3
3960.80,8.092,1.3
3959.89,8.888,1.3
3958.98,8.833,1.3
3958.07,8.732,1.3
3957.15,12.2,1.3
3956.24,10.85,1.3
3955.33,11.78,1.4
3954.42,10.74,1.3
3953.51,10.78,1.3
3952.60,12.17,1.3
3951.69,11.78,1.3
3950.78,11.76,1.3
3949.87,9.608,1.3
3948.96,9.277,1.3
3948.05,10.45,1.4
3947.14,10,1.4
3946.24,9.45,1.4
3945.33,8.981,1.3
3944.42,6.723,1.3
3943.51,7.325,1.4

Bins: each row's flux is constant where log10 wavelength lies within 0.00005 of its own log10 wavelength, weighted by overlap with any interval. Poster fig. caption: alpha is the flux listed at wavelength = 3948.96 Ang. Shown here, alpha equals 9.277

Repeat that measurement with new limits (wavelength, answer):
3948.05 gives 10.45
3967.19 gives 7.21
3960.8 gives 8.092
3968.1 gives 3.386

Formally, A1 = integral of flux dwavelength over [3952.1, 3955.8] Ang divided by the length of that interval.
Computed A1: 11.4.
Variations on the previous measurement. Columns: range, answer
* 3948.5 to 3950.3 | 9.44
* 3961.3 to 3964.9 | 6.98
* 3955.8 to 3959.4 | 10.1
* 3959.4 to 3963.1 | 8.12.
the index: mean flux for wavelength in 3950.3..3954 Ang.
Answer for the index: 11.6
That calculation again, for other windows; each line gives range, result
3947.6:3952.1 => 10.6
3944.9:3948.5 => 9.74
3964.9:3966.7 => 4.93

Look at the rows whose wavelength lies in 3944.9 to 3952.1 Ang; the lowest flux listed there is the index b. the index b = 8.981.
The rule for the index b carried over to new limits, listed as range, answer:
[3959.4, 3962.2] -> 8.092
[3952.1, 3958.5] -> 8.732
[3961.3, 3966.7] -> 3.609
